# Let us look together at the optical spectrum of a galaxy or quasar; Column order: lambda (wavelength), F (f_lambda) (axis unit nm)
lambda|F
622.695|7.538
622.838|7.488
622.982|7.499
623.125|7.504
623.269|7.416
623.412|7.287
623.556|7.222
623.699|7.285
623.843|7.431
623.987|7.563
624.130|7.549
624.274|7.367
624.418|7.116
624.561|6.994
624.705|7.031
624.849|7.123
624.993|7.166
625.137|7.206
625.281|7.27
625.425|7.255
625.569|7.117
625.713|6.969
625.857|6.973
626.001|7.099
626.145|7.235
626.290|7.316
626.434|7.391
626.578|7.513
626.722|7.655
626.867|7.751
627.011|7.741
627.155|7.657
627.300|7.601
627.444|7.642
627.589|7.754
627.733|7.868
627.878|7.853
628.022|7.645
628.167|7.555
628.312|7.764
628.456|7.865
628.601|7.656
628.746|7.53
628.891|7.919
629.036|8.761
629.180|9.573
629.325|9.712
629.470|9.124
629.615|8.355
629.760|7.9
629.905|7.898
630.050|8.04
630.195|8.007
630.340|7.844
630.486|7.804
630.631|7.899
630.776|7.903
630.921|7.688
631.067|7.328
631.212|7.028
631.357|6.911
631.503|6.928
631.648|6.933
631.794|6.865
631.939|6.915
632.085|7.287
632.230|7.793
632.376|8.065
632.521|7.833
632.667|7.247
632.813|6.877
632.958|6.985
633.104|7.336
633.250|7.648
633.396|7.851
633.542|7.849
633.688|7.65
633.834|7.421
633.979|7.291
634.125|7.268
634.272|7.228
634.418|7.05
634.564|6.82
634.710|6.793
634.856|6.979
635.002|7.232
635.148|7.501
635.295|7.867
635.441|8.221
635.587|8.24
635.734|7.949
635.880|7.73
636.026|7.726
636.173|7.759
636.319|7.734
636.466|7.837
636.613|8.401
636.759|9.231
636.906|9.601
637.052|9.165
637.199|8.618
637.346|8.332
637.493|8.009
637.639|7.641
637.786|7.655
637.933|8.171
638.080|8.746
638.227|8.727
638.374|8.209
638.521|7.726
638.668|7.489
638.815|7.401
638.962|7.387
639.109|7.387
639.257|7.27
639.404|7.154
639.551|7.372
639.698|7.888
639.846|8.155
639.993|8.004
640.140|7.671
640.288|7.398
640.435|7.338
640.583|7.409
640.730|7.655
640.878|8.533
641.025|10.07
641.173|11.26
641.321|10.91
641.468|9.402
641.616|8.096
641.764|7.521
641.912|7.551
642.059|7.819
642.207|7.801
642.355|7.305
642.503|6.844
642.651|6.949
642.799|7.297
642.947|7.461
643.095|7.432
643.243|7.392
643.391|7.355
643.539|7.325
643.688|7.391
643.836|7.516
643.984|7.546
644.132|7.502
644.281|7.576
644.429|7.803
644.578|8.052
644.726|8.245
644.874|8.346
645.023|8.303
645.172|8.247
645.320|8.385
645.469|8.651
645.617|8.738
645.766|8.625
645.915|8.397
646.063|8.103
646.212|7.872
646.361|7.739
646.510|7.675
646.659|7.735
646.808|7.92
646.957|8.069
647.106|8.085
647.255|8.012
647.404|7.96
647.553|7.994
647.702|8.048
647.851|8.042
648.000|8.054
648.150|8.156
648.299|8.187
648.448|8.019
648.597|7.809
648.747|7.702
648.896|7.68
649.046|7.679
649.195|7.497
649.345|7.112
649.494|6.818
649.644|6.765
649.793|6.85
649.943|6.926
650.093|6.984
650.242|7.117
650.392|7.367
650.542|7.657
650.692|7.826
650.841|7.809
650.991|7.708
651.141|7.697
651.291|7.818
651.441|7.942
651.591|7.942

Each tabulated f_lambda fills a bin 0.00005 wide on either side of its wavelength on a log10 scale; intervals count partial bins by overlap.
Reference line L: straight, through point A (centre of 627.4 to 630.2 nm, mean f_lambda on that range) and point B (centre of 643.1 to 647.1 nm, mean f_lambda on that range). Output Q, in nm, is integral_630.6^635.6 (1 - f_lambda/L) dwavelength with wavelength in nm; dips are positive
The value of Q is 0.43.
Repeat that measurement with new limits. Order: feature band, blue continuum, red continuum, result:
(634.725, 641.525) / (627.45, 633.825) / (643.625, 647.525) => -0.20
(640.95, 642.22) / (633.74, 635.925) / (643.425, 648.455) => -0.20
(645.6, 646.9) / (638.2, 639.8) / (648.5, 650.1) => -0.12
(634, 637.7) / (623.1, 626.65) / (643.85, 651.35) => -0.17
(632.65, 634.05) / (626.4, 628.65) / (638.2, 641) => 0.05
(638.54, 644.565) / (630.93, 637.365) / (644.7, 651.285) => -0.07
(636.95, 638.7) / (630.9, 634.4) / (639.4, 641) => -0.14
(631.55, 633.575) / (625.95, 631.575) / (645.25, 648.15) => 0.13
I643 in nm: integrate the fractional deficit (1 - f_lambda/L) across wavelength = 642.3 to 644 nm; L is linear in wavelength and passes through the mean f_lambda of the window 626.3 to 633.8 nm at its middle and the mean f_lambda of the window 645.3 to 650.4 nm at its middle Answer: 0.10 nm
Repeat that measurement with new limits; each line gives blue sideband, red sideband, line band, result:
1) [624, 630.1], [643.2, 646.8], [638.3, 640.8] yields 0.089 nm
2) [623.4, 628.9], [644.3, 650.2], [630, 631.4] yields -0.024 nm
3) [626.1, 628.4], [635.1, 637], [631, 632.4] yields 0.128 nm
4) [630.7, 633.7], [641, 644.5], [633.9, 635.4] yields 0.055 nm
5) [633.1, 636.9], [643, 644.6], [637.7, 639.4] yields -0.043 nm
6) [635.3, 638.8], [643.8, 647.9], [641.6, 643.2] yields 0.132 nm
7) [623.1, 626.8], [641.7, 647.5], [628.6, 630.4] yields -0.236 nm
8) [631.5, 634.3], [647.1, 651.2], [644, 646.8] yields -0.197 nm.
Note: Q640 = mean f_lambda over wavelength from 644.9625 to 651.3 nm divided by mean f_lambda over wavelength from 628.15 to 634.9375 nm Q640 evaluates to 1.02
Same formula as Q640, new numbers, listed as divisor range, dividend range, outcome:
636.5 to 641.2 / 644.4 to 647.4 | 1.00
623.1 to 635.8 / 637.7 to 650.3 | 1.04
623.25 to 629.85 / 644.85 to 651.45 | 1.02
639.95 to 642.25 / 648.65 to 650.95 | 0.87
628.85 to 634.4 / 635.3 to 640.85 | 1.03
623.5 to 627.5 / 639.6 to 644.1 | 1.08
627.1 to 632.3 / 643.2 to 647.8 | 1.02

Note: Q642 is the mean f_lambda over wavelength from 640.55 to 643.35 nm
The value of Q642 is 8.14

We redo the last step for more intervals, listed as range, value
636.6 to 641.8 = 8.25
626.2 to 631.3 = 7.9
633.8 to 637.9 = 7.84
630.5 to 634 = 7.41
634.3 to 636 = 7.49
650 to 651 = 7.47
